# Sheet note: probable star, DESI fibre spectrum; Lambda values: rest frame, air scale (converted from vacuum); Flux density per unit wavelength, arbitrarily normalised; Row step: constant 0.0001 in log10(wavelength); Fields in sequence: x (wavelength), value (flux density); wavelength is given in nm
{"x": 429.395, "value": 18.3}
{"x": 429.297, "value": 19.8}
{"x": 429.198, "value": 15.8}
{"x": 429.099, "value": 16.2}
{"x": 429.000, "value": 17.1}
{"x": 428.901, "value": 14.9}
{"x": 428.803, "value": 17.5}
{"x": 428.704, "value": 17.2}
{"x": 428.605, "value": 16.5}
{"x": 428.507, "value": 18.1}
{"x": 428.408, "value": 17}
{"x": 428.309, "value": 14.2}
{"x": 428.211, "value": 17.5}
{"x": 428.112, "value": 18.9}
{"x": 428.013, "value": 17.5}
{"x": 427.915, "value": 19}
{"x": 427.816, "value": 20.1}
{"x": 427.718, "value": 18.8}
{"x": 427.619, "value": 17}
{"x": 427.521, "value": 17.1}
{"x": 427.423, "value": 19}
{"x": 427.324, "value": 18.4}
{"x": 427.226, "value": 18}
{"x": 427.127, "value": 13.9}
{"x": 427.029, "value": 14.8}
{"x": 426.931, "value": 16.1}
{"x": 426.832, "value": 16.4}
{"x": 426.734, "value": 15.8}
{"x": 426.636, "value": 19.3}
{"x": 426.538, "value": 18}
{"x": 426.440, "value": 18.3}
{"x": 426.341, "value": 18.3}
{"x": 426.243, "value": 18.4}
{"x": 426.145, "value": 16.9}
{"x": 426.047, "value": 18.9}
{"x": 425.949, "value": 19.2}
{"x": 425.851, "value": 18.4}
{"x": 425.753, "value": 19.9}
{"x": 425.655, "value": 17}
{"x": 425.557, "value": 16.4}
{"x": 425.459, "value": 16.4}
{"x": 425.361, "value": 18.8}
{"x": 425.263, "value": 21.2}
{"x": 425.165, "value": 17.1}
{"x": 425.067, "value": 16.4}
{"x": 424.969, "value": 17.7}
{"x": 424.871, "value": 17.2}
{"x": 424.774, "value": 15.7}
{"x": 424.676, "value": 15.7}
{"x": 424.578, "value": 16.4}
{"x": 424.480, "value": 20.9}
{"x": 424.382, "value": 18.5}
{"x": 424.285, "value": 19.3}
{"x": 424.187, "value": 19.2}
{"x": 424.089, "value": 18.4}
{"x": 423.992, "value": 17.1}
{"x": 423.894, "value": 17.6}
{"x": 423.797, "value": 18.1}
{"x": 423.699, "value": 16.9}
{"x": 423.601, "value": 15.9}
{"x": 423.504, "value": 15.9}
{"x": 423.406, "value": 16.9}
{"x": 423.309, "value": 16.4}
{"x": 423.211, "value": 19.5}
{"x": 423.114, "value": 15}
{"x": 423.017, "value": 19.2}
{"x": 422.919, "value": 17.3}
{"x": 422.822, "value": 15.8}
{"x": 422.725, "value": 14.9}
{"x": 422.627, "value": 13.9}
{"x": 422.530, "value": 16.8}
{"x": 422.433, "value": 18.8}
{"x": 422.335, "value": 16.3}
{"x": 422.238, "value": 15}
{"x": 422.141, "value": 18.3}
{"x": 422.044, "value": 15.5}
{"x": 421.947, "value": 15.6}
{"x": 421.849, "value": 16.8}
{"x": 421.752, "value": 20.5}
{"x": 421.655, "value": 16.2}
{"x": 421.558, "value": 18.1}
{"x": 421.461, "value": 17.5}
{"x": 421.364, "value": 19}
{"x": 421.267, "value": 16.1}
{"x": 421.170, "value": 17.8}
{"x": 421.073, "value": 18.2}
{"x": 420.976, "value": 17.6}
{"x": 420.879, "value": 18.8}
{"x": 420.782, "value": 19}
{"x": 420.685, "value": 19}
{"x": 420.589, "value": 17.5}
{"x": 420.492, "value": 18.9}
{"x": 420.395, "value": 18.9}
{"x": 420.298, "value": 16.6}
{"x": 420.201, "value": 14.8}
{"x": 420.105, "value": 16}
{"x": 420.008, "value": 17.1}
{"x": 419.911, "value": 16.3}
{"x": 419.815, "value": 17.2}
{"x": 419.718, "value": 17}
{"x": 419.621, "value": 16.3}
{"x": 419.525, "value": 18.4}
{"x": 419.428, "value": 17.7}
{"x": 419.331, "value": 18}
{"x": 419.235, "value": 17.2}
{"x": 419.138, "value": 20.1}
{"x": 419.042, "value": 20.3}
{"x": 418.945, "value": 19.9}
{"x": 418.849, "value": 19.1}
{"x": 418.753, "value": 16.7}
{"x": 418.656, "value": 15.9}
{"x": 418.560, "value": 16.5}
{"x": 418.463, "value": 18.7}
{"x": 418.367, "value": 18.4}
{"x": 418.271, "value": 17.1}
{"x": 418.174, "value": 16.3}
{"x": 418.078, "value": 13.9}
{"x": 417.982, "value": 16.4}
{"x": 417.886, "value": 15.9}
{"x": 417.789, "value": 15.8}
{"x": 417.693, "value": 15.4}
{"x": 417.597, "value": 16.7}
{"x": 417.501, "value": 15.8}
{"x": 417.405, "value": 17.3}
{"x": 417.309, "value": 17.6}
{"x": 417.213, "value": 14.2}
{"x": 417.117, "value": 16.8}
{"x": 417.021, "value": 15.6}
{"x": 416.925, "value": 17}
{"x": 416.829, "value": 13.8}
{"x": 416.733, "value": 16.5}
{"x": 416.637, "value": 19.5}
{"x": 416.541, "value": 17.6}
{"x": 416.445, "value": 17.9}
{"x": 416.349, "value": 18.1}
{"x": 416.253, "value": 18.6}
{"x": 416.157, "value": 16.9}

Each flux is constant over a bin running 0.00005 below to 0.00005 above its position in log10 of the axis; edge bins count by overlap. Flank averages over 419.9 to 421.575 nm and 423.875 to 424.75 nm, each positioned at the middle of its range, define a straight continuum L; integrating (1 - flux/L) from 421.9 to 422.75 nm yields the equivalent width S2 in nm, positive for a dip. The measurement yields 0.08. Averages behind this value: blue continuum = 17.6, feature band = 16.2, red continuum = 18.1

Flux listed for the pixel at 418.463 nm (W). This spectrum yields 18.7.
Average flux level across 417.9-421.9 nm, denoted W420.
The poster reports 17.6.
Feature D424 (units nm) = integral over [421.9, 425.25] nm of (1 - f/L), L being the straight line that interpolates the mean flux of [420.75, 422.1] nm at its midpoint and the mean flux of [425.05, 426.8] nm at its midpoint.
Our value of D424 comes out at 0.14 nm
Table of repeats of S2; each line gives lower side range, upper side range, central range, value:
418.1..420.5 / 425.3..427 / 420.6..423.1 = 0.05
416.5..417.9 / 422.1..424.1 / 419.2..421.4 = -0.12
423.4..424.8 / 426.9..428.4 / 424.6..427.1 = -0.01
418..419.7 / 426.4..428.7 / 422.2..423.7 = 0.08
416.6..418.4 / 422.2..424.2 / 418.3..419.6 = -0.14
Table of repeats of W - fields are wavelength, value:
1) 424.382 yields 18.5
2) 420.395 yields 18.9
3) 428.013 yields 17.5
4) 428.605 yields 16.5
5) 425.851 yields 18.4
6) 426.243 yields 18.4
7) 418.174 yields 16.3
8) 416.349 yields 18.1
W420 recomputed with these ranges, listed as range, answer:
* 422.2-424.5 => 17.2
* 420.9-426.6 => 17.5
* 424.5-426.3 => 17.7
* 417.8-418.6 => 16.6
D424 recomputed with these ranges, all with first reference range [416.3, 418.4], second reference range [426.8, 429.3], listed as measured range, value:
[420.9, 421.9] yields -0.06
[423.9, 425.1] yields -0.06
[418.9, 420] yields -0.09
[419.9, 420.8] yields -0.04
